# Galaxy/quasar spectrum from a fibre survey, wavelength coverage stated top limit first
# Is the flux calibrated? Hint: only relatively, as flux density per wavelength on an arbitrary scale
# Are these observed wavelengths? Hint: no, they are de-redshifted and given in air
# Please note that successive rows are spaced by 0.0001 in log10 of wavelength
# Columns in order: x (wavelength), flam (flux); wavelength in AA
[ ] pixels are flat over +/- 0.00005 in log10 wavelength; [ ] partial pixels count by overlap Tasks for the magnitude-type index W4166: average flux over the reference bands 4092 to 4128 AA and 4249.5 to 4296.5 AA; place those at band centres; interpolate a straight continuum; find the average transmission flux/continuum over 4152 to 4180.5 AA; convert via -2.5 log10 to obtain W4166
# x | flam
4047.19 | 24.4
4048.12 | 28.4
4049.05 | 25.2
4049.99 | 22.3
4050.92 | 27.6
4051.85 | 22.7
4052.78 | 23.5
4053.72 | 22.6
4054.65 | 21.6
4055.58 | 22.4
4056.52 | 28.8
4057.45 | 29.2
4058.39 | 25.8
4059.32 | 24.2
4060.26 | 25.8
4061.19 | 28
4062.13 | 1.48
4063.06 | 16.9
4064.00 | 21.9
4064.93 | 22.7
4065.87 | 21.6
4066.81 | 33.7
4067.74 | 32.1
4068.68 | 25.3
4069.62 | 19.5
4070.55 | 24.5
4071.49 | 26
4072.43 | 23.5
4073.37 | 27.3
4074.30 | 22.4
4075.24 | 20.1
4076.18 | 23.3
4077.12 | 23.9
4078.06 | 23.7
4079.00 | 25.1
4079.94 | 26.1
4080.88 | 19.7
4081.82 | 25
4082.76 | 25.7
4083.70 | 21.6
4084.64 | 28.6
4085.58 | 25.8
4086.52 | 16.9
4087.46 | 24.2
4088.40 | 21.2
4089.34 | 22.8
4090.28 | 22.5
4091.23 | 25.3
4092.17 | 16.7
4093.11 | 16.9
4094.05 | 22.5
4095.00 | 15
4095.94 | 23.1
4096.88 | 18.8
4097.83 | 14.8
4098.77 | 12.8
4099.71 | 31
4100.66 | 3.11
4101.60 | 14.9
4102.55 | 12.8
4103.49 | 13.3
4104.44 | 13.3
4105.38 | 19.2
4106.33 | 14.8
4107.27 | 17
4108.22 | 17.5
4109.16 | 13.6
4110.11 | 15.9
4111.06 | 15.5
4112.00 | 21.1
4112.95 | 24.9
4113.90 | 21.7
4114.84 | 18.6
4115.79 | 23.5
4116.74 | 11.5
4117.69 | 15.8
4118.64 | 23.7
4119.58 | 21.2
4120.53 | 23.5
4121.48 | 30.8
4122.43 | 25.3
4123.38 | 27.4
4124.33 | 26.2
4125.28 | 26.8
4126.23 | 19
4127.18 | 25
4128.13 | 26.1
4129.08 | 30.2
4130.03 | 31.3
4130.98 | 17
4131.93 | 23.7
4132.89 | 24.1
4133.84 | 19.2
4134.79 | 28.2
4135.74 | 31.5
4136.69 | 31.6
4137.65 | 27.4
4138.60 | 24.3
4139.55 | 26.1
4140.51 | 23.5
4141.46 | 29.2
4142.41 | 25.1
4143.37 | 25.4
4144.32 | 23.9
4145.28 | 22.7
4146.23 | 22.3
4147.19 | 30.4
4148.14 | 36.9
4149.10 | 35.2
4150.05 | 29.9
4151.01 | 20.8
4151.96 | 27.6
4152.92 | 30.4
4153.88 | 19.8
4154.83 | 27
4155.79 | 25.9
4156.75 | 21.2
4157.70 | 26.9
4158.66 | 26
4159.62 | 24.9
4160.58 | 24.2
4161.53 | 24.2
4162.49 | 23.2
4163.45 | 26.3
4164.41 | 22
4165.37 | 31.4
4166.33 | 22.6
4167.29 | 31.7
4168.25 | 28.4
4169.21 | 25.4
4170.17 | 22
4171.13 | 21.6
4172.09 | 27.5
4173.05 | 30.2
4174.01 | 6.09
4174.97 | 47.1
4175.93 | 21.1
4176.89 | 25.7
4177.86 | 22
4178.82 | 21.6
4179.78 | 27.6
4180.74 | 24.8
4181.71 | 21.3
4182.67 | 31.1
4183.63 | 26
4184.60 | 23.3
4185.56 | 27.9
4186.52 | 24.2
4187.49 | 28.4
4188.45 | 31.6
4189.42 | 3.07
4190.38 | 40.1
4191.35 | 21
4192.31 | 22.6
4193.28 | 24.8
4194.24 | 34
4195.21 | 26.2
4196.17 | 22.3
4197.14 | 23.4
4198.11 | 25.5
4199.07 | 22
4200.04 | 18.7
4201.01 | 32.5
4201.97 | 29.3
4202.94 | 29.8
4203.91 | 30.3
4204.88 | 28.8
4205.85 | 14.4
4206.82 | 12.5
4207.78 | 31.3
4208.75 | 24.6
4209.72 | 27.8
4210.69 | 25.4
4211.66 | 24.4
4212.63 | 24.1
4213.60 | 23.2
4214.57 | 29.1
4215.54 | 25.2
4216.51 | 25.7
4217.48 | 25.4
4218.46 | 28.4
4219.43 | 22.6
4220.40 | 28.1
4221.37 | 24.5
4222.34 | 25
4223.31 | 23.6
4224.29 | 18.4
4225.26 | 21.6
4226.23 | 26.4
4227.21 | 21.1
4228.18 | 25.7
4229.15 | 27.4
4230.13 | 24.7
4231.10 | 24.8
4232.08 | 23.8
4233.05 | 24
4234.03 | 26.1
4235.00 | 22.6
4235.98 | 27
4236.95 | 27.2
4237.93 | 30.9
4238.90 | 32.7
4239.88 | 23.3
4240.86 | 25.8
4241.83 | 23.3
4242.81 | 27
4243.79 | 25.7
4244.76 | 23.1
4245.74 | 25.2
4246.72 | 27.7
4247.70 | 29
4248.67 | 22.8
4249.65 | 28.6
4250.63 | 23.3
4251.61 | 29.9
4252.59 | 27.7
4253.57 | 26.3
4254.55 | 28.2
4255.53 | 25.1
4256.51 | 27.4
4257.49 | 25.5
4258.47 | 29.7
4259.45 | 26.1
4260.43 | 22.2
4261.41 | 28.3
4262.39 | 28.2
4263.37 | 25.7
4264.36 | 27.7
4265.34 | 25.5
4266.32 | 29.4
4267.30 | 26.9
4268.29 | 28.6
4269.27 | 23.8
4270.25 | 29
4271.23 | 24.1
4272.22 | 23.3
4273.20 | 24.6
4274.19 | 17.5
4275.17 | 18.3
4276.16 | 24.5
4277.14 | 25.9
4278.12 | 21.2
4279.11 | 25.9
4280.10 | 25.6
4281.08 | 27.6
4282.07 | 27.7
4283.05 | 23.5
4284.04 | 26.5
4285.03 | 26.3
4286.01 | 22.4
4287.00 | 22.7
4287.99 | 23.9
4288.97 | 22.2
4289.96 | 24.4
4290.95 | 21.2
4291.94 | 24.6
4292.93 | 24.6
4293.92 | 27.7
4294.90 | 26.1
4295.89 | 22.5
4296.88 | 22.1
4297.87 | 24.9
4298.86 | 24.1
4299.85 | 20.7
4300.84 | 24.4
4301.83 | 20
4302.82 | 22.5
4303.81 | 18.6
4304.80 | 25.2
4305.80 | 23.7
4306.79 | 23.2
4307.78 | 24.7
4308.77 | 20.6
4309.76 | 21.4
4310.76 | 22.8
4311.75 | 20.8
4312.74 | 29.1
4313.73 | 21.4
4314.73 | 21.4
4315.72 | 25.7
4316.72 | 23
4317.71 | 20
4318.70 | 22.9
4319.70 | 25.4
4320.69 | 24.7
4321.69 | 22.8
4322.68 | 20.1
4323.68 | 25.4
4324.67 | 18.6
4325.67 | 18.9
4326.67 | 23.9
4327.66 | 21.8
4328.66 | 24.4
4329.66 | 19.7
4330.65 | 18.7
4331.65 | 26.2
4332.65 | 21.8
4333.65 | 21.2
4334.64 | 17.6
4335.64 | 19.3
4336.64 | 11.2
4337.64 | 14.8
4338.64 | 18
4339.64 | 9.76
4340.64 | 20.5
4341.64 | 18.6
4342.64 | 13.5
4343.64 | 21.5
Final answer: -0.19 mag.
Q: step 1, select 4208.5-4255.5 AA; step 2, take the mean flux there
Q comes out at 25.6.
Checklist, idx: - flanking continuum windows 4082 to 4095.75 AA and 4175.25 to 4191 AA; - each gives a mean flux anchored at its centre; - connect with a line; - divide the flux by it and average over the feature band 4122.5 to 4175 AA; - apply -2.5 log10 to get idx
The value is -0.08 mag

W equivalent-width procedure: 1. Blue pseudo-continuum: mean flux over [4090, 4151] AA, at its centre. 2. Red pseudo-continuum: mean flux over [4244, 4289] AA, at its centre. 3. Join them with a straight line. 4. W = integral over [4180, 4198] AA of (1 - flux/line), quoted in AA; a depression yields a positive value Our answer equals -1.2 AA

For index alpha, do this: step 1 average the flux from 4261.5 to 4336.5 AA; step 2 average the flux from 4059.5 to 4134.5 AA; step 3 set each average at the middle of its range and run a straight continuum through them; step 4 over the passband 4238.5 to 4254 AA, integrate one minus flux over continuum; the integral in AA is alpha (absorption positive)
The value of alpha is -2.3 AA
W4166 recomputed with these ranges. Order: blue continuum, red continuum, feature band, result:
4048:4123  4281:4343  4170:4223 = -0.159 mag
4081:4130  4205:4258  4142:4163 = -0.169 mag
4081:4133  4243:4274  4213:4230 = 0.007 mag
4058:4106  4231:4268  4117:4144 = -0.106 mag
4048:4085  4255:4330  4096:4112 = 0.446 mag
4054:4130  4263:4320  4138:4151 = -0.211 mag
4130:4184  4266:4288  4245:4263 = -0.073 mag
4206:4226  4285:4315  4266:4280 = -0.039 mag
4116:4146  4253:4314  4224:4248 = -0.037 mag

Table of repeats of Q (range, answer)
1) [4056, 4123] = 21.2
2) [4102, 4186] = 24.1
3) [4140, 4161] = 26.3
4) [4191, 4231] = 24.9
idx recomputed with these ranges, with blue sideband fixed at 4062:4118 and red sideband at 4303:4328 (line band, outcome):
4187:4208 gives -0.166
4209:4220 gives -0.180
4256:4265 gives -0.206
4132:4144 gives -0.243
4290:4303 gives -0.051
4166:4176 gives -0.221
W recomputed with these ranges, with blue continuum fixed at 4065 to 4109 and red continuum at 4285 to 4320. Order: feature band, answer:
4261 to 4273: -1.99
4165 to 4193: -4.29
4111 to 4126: -0.72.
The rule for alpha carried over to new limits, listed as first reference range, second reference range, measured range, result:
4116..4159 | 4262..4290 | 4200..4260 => -1.4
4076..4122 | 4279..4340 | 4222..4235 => -1.5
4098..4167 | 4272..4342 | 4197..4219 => -2.4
